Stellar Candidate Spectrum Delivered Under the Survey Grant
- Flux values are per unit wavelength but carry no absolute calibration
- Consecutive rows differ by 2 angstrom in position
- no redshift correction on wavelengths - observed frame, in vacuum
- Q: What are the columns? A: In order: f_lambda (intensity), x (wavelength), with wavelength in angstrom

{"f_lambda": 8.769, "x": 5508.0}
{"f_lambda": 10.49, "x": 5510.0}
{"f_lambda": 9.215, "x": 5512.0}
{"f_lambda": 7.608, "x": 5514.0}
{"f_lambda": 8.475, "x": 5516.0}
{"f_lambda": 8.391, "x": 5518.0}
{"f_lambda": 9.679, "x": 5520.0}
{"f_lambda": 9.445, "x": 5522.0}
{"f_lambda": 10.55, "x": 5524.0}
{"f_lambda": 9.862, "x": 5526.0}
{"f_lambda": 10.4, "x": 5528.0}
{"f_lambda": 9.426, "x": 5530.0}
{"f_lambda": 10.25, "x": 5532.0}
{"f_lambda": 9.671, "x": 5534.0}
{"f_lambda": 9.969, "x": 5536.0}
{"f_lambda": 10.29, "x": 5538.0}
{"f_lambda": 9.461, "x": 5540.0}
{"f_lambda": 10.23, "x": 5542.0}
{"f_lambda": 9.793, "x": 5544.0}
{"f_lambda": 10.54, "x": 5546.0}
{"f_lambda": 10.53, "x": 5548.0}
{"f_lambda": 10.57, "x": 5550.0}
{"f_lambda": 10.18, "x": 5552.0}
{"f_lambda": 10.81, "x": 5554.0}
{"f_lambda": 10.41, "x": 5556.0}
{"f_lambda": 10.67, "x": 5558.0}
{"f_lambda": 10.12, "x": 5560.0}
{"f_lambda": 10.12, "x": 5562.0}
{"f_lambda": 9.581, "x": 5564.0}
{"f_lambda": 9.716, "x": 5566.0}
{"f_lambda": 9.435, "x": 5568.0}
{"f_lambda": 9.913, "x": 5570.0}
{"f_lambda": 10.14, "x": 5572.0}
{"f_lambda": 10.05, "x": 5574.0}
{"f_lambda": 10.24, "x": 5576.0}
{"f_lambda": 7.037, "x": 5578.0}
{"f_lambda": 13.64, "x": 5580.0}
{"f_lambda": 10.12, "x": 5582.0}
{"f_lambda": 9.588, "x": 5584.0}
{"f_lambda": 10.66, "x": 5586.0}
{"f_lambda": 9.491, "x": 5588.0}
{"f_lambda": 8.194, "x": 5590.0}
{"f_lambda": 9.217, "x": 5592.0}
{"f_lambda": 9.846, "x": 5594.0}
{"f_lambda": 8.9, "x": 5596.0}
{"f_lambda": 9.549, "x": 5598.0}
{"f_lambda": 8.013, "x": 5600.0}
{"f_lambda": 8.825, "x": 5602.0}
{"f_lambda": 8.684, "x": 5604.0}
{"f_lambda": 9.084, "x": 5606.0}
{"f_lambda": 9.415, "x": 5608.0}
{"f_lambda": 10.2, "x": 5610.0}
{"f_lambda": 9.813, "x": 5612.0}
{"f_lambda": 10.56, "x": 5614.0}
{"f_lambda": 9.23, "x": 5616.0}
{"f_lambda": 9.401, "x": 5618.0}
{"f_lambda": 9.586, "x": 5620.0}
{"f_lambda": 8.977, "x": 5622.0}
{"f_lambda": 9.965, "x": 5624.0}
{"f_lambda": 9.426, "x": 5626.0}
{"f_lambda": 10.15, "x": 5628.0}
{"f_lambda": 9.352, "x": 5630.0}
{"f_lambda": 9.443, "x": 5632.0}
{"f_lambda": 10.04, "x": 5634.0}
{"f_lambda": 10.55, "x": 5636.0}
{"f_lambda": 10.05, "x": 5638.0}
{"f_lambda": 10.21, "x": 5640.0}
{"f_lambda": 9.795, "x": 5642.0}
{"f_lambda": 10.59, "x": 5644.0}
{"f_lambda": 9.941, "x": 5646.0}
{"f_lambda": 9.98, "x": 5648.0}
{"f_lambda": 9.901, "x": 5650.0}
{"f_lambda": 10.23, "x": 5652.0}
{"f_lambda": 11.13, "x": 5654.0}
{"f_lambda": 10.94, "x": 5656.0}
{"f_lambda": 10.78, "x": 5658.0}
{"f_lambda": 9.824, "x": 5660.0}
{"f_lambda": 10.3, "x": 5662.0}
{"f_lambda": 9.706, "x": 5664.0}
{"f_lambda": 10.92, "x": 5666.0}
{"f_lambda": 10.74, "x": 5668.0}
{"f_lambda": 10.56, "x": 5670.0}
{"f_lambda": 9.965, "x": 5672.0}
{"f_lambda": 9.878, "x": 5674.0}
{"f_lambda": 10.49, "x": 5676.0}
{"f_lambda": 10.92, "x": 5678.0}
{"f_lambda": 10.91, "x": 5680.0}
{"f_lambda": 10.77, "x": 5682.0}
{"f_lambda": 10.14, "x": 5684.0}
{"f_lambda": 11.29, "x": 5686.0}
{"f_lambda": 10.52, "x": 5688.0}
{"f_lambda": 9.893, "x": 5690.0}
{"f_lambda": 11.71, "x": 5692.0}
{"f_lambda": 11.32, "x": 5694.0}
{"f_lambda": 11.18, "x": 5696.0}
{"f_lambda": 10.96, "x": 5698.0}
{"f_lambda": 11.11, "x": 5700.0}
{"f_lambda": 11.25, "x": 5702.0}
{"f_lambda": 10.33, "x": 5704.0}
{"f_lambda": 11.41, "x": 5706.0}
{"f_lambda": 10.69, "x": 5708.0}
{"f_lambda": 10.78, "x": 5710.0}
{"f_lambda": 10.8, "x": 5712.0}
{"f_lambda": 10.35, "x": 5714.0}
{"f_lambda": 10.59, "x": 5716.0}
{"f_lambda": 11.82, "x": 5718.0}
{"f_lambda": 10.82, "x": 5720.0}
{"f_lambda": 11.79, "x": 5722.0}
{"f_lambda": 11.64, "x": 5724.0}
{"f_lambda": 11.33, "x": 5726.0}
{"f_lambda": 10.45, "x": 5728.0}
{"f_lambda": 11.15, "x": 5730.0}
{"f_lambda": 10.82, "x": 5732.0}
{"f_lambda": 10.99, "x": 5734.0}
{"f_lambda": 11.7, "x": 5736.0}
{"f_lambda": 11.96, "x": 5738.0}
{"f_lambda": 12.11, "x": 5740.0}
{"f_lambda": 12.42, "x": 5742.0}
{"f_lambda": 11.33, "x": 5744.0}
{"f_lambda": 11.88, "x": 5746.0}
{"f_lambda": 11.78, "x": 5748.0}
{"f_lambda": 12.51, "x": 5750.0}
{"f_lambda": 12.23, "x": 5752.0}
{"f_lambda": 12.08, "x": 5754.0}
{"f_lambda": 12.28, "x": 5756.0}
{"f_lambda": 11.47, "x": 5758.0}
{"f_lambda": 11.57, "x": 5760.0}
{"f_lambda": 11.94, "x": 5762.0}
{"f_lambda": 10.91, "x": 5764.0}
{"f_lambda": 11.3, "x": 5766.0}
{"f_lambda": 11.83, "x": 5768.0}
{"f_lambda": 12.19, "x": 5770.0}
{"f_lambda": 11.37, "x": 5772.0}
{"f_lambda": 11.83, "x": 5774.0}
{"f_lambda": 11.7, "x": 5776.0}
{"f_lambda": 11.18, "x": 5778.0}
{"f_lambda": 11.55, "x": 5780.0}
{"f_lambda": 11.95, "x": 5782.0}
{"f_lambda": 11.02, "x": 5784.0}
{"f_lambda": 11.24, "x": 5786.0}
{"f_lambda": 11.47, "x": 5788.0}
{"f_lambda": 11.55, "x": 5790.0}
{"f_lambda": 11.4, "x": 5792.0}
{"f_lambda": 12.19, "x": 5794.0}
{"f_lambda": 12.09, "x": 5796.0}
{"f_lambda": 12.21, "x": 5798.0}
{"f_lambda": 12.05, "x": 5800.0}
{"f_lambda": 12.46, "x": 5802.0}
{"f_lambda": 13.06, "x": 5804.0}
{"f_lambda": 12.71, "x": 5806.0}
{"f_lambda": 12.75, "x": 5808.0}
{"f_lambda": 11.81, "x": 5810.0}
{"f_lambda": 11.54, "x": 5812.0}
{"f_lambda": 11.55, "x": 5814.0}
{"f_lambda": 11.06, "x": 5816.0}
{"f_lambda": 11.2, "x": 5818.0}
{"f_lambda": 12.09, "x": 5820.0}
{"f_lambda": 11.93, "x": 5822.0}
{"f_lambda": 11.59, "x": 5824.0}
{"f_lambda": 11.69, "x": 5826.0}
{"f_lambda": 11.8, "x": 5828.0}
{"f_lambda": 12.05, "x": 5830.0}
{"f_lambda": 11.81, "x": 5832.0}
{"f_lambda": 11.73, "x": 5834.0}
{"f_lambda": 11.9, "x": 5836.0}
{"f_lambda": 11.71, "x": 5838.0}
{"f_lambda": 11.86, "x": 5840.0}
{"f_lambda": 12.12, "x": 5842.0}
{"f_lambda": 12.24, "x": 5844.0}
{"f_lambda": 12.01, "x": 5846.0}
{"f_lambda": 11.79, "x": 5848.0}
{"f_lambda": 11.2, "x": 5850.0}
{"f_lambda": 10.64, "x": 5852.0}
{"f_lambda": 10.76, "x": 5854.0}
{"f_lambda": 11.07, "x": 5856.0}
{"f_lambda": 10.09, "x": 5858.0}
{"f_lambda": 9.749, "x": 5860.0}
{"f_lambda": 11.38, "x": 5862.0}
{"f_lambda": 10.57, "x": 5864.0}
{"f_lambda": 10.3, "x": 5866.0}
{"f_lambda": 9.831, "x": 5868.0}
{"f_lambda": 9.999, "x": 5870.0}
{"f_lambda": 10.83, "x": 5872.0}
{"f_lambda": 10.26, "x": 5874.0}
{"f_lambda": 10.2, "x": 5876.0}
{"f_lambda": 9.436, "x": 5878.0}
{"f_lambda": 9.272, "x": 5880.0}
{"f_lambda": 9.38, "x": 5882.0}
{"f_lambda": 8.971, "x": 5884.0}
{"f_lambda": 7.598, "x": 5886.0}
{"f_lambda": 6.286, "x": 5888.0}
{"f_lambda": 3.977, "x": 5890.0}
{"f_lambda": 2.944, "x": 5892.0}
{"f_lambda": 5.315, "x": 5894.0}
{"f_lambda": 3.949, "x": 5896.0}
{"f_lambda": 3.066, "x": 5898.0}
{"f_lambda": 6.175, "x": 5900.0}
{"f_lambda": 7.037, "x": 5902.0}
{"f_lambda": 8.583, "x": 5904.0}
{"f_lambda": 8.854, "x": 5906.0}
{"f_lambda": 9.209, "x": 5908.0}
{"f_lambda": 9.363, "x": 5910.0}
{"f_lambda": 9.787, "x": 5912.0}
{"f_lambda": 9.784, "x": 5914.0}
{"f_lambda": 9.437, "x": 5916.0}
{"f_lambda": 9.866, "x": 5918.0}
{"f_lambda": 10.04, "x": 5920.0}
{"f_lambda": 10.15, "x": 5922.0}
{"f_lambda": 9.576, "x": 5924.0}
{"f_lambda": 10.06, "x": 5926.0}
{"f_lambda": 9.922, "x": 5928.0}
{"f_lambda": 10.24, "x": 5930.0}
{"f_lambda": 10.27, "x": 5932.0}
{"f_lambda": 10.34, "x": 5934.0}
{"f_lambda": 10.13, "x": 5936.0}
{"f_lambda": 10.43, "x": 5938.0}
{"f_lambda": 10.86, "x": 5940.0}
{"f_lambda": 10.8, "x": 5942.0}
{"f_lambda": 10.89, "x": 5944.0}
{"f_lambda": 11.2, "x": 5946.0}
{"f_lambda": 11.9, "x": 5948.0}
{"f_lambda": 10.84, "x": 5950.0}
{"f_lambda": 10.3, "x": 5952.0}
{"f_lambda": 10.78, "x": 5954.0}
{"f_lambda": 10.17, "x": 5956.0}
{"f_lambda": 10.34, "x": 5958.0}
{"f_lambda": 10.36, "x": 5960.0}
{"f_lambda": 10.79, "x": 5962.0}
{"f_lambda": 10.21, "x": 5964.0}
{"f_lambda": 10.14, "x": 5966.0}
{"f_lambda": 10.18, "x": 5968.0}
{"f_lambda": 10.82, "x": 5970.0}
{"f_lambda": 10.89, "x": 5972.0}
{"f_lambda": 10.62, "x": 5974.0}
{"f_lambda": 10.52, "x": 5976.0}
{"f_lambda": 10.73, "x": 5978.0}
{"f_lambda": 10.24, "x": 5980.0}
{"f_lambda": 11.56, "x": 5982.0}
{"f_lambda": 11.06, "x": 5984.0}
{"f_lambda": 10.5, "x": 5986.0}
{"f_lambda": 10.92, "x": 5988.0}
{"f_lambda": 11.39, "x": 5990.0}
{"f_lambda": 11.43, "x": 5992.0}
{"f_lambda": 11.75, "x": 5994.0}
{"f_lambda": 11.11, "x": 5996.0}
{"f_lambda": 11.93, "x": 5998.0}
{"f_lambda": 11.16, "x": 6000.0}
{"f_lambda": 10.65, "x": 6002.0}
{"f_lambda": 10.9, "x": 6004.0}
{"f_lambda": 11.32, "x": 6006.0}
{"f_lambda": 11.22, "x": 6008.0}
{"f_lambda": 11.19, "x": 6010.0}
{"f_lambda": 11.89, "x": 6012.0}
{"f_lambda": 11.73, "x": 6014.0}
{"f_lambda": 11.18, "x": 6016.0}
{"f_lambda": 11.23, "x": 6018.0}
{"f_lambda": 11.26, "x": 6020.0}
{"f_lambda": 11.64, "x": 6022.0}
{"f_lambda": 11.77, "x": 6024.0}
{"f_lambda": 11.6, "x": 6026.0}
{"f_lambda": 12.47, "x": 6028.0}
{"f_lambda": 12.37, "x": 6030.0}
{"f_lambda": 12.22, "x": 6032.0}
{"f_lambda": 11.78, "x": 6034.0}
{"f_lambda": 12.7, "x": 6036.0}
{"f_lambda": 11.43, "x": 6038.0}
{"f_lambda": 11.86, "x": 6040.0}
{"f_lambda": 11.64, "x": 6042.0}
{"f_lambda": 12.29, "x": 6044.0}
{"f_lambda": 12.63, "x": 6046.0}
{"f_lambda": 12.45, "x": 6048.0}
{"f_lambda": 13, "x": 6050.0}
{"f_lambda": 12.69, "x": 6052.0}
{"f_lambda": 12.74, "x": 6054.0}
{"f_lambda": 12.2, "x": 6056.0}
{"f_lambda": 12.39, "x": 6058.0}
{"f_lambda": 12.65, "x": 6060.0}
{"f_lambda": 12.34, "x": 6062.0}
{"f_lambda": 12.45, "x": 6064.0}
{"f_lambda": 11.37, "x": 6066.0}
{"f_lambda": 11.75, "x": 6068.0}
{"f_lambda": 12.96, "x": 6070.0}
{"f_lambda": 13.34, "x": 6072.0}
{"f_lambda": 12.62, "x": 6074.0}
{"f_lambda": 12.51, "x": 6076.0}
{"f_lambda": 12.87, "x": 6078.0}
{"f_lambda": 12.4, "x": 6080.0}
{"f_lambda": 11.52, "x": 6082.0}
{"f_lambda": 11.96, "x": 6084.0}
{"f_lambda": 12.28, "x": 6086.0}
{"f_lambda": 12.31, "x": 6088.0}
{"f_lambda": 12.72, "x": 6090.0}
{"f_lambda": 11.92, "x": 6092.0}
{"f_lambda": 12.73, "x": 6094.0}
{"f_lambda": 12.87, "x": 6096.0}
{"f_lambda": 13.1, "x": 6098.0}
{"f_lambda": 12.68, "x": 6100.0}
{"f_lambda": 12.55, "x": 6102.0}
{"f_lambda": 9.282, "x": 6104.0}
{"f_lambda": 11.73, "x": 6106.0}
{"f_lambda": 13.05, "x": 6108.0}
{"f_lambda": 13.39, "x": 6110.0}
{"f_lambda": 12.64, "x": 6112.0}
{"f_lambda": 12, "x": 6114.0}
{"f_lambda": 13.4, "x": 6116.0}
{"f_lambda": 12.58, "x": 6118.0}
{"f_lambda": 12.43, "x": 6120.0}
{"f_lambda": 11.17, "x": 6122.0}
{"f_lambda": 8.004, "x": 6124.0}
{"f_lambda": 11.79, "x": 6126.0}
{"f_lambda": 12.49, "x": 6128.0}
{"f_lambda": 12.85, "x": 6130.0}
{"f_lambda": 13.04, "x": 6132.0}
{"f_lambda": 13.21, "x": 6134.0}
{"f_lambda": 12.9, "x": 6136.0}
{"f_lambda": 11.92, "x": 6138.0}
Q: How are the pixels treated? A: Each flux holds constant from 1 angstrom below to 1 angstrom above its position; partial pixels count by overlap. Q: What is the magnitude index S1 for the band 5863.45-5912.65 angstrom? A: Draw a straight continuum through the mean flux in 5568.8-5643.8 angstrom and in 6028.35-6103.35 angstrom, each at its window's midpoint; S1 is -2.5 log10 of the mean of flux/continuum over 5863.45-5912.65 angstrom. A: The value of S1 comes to 0.37 mag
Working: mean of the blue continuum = 9.67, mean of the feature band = 8.01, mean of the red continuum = 12.4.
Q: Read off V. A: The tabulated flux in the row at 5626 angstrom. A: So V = 9.426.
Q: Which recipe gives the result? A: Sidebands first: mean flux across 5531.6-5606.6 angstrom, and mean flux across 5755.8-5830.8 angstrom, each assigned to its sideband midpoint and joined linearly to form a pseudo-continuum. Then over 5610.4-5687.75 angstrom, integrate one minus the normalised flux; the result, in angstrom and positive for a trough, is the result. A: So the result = 2.6 angstrom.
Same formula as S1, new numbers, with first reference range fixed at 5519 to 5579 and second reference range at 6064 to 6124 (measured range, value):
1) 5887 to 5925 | 0.46 mag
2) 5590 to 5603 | 0.13 mag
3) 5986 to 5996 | 0.05 mag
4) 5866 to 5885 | 0.16 mag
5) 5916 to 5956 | 0.12 mag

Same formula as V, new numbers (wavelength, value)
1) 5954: 10.78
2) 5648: 9.98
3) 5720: 10.82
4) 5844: 12.24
